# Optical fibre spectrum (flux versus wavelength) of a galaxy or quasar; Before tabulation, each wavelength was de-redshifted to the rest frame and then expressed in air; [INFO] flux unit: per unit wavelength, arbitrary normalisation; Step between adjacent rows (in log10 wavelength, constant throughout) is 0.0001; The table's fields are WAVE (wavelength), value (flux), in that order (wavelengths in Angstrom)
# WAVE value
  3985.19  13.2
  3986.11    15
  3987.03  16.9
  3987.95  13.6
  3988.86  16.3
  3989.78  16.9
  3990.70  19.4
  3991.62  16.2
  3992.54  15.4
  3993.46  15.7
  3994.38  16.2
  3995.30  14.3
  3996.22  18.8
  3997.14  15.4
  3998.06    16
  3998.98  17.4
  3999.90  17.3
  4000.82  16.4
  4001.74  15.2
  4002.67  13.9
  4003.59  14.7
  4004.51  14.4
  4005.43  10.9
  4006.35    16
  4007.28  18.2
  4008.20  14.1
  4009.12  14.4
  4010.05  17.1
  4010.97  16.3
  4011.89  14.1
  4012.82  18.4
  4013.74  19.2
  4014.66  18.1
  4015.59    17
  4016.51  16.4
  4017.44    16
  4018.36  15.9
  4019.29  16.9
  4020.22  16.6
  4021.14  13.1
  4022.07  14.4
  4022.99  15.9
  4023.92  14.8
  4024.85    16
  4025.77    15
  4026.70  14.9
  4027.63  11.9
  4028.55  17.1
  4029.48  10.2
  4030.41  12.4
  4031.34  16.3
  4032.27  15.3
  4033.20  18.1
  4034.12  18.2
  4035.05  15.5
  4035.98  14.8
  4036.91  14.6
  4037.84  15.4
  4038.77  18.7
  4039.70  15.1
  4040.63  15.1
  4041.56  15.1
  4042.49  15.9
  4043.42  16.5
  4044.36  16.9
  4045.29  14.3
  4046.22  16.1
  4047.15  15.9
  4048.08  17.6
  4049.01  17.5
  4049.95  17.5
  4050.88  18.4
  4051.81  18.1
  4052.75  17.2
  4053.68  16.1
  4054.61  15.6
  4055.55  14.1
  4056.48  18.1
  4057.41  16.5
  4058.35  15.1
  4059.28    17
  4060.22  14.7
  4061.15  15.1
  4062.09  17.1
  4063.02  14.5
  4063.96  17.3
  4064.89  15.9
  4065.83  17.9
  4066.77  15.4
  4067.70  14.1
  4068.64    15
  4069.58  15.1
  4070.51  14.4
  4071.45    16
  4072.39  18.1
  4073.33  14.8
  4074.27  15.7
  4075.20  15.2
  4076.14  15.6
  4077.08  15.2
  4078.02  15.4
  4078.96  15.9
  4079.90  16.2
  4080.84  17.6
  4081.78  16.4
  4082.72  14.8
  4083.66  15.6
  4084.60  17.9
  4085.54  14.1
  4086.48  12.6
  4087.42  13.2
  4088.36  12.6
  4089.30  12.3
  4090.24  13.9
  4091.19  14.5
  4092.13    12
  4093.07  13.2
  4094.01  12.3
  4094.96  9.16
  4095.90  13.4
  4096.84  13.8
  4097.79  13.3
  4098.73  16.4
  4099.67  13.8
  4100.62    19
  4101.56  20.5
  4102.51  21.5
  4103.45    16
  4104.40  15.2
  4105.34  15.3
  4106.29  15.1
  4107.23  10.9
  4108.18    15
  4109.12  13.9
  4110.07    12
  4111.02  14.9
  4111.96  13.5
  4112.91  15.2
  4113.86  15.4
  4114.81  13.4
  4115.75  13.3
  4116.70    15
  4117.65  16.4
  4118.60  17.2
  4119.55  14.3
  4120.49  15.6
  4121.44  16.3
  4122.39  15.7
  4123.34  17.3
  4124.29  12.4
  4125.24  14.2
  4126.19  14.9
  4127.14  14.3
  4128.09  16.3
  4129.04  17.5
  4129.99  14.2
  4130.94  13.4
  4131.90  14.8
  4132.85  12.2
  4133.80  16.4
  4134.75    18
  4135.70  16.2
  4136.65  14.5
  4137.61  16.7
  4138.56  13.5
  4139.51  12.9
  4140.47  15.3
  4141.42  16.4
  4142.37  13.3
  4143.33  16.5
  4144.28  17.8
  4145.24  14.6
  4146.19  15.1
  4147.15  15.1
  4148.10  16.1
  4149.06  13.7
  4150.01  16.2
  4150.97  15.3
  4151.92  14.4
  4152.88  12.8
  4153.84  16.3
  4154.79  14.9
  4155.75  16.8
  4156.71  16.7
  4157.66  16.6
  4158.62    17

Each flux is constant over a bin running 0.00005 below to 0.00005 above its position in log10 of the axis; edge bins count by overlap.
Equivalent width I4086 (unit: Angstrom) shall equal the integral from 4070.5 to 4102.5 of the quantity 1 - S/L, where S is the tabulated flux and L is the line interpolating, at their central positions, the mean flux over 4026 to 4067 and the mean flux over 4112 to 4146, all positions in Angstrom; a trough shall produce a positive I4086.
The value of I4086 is 1.25 Angstrom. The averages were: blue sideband 15.9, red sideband 15.2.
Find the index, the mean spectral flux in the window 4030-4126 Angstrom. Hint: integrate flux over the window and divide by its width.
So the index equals 15.4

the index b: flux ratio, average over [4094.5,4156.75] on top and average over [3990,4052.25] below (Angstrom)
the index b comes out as 0.95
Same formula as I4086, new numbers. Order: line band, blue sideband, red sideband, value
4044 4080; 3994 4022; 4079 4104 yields -1.9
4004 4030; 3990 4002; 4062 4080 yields 1.3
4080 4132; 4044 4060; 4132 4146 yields 3.2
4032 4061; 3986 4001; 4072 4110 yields -1.4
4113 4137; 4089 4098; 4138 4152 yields -1.6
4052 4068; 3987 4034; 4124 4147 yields -0.6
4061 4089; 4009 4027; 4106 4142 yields -0.1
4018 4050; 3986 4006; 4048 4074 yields 0.9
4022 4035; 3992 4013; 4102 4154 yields 0.4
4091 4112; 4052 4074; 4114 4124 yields 1.3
